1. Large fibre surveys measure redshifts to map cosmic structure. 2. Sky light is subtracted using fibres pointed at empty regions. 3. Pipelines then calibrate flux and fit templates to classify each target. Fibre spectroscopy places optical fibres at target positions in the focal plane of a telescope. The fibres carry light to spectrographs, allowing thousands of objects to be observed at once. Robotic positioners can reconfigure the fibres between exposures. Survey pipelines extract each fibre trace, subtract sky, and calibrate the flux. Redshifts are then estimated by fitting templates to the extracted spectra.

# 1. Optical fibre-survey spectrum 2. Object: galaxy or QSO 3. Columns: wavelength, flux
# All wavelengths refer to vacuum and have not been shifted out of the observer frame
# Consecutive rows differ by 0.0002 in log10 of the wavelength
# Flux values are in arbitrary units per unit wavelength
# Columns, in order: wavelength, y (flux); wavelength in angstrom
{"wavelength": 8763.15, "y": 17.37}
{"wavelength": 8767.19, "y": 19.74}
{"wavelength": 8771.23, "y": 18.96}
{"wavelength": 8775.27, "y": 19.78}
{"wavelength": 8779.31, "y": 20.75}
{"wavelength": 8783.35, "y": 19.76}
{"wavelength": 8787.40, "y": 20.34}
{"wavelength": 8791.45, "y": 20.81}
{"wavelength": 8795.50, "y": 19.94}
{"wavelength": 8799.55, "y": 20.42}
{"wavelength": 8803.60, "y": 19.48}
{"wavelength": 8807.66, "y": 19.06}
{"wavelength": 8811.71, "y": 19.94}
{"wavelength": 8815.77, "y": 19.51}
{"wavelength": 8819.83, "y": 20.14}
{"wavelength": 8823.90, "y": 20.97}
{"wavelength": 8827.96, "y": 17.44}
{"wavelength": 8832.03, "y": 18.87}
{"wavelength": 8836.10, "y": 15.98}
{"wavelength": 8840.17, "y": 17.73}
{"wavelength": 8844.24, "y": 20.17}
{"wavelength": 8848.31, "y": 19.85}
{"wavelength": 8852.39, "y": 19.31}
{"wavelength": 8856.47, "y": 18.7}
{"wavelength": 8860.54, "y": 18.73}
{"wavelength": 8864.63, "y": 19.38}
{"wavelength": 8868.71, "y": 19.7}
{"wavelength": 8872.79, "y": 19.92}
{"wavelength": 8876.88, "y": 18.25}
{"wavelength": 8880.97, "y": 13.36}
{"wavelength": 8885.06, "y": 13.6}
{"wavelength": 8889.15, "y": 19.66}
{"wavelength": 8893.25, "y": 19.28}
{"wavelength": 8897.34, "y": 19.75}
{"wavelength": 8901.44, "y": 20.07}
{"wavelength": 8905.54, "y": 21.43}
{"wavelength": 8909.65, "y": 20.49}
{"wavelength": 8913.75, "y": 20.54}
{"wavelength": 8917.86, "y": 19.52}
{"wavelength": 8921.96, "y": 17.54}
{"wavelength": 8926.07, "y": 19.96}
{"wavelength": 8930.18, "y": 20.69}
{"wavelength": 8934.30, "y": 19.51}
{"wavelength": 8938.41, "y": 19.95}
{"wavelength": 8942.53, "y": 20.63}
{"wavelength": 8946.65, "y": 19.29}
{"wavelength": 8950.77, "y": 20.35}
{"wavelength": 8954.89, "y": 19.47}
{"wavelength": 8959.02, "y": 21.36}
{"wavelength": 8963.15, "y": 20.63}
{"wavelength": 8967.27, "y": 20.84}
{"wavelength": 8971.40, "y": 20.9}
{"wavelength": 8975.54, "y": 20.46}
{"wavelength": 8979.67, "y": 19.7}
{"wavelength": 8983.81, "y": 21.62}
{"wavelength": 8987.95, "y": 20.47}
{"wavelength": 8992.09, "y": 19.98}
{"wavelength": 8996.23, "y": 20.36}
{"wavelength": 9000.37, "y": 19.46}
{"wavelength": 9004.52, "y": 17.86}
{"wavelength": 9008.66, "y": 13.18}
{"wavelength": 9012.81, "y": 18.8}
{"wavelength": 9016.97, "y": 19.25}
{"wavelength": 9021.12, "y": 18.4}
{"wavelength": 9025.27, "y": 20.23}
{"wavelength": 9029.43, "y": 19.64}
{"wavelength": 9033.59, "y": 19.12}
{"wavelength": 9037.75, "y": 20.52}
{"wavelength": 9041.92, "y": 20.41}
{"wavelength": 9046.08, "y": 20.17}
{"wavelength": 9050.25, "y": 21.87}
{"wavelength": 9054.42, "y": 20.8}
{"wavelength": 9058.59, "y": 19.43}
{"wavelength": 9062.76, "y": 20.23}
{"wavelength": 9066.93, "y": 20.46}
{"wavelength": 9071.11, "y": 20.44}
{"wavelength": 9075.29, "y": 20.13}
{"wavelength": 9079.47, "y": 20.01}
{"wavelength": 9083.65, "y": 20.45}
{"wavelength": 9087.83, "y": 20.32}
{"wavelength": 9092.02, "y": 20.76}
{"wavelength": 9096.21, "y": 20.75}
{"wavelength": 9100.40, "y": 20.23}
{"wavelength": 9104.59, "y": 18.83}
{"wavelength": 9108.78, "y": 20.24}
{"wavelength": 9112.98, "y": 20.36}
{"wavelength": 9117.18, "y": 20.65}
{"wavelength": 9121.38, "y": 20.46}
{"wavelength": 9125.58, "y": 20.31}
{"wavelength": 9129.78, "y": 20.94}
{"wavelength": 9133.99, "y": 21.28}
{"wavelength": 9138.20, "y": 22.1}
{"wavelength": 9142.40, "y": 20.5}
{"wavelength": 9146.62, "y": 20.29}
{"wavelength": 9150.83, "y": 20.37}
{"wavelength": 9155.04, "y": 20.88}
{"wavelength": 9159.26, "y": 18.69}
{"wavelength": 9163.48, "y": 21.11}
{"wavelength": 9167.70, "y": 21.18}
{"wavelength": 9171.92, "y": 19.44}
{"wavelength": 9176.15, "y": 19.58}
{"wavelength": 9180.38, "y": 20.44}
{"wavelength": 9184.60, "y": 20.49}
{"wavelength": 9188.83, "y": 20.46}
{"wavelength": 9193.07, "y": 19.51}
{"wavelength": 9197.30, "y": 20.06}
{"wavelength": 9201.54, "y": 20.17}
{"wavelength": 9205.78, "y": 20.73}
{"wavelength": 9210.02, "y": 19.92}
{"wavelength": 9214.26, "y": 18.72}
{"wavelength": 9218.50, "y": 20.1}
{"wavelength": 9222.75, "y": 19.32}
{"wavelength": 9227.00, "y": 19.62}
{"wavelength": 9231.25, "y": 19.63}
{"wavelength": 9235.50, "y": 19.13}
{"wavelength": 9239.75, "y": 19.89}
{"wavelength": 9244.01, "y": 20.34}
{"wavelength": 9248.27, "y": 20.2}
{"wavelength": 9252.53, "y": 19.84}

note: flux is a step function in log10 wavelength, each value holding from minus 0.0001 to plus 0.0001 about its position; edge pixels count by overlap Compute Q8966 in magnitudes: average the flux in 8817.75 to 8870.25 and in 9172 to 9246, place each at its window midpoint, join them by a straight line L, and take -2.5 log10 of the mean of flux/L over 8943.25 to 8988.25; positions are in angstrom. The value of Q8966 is -0.064 mag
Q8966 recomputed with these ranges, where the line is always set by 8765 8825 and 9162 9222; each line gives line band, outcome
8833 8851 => 0.08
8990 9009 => 0.08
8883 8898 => 0.12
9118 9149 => -0.04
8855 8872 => 0.04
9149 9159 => -0.01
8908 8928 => 0.02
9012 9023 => 0.07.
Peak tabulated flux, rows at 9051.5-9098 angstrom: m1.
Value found 20.8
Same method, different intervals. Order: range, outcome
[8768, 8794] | 20.81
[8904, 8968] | 21.43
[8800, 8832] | 20.97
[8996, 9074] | 21.87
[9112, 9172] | 22.1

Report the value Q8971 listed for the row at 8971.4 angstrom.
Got 20.9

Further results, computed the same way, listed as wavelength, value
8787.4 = 20.34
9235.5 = 19.13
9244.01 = 20.34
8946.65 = 19.29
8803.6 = 19.48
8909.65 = 20.49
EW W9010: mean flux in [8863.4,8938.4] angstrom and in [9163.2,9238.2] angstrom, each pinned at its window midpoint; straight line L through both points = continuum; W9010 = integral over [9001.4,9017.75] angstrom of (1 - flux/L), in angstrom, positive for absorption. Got 1.8 angstrom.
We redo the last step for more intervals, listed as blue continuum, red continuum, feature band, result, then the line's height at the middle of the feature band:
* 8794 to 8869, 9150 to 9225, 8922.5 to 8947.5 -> -0.6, 19.5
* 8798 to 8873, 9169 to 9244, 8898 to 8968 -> -2.7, 19.4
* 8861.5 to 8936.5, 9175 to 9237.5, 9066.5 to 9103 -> -1.6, 19.5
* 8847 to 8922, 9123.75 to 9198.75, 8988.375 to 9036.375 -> 1.9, 19.6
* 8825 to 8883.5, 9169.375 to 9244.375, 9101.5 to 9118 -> -0.4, 19.5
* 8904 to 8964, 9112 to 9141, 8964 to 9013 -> 1.9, 20.3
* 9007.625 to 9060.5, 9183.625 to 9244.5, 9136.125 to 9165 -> -1.2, 19.7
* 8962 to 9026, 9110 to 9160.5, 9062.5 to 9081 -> -0.2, 20.1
